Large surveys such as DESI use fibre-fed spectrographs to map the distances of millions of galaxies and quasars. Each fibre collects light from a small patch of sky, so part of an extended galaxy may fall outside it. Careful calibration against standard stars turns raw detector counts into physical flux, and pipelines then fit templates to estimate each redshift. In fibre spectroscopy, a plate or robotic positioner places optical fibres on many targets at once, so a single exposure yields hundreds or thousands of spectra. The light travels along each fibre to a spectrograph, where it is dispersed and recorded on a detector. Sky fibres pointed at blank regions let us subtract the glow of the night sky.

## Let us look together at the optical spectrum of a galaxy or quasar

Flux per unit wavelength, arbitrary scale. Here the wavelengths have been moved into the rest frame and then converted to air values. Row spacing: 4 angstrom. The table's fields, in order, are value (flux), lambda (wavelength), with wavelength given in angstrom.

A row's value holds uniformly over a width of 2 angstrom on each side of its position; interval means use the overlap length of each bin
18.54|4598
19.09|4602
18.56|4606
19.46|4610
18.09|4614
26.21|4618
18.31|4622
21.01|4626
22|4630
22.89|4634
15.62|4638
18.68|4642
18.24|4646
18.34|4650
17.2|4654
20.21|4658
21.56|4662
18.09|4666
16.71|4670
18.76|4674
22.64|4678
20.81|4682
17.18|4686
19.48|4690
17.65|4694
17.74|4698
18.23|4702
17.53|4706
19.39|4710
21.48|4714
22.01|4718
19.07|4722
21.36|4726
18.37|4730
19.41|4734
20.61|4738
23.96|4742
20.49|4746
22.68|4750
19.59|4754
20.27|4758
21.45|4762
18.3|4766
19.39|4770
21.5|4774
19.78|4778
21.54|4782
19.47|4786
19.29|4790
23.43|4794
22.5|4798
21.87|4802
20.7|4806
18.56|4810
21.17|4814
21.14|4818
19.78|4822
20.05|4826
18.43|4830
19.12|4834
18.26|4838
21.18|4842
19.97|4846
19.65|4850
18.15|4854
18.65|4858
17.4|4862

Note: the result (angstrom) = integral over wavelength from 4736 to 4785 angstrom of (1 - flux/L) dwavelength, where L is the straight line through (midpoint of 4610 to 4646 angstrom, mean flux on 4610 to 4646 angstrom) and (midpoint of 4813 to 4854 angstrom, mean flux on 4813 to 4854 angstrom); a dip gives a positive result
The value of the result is -2.1 angstrom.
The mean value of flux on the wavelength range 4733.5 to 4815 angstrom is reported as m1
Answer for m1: 20.8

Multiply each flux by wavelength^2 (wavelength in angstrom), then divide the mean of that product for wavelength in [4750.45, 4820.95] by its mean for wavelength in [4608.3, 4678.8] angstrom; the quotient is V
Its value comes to 1.12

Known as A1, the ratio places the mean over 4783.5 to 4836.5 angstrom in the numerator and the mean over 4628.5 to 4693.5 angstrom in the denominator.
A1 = 1.06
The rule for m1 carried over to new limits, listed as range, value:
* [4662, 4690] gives 19.2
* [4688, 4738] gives 19.4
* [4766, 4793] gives 20.1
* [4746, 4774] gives 20.4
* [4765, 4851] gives 20.3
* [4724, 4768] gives 20.6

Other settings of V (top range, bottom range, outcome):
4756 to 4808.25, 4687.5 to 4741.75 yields 1.09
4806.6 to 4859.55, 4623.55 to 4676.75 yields 1.10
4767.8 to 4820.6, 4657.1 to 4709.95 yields 1.15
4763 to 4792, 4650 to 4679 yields 1.09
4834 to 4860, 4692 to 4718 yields 1.08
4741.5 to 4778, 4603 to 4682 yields 1.11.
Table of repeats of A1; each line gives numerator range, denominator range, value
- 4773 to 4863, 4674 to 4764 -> 1.00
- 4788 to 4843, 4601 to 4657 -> 1.04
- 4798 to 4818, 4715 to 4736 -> 1.04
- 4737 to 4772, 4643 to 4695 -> 1.09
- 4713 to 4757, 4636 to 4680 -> 1.11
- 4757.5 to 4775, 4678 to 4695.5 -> 1.04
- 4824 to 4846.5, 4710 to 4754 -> 0.94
